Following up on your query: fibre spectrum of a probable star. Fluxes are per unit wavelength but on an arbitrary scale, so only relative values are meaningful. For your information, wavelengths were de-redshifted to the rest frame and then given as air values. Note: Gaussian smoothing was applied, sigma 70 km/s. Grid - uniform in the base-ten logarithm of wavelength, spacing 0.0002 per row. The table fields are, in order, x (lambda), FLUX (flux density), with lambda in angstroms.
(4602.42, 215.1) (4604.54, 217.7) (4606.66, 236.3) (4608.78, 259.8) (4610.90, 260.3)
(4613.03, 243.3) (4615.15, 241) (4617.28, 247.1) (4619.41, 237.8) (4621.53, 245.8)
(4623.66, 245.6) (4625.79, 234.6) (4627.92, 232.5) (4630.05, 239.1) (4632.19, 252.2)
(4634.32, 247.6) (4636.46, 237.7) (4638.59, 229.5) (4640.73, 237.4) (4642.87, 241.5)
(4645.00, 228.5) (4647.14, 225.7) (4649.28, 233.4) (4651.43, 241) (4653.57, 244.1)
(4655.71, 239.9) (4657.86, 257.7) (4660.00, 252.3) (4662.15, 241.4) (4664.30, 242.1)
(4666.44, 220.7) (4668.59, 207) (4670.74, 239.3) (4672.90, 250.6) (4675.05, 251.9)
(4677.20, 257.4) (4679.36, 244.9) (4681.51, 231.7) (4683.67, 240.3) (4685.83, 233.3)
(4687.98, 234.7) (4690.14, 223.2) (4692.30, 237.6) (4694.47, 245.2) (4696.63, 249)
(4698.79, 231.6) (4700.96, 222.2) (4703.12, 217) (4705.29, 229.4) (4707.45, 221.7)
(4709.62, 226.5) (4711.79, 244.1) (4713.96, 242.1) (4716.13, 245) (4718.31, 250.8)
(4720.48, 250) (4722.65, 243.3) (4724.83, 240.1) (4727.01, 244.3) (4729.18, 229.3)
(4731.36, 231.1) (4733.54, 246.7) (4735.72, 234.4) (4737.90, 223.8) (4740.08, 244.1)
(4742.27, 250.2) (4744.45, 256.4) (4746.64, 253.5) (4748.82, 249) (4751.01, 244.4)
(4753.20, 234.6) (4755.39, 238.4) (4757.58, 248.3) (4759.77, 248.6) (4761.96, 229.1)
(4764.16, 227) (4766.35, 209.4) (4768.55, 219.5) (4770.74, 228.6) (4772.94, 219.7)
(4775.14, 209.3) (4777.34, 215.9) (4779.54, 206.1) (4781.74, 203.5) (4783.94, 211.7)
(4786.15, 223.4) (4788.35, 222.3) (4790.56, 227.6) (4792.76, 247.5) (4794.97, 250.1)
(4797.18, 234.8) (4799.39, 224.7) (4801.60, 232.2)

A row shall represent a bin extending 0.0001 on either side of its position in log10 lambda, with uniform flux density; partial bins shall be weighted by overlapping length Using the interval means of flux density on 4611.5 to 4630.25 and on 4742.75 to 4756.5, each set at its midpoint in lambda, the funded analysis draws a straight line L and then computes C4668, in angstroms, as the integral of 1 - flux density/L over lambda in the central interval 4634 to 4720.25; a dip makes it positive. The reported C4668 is 2.1 angstroms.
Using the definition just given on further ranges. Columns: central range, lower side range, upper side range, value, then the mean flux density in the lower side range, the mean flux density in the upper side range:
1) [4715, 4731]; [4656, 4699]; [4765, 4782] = -1.04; 240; 215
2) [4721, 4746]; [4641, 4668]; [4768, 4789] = -1.87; 238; 216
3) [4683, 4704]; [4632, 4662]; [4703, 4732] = 0.44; 240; 238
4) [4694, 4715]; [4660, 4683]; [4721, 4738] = 0.53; 239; 238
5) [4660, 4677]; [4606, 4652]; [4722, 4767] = 0.15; 241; 240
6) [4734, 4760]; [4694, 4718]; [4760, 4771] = -1.86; 234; 224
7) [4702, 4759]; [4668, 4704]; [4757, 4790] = -2.81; 237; 221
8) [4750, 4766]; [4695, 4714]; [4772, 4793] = -1.10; 231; 218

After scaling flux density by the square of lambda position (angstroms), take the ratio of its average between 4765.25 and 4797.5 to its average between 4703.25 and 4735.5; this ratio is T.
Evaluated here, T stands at 0.96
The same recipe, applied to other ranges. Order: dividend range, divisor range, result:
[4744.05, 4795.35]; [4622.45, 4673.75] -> 1.01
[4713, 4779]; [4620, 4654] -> 1.04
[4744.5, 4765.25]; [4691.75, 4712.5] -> 1.07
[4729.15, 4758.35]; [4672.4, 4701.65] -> 1.04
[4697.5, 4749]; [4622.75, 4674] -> 1.03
